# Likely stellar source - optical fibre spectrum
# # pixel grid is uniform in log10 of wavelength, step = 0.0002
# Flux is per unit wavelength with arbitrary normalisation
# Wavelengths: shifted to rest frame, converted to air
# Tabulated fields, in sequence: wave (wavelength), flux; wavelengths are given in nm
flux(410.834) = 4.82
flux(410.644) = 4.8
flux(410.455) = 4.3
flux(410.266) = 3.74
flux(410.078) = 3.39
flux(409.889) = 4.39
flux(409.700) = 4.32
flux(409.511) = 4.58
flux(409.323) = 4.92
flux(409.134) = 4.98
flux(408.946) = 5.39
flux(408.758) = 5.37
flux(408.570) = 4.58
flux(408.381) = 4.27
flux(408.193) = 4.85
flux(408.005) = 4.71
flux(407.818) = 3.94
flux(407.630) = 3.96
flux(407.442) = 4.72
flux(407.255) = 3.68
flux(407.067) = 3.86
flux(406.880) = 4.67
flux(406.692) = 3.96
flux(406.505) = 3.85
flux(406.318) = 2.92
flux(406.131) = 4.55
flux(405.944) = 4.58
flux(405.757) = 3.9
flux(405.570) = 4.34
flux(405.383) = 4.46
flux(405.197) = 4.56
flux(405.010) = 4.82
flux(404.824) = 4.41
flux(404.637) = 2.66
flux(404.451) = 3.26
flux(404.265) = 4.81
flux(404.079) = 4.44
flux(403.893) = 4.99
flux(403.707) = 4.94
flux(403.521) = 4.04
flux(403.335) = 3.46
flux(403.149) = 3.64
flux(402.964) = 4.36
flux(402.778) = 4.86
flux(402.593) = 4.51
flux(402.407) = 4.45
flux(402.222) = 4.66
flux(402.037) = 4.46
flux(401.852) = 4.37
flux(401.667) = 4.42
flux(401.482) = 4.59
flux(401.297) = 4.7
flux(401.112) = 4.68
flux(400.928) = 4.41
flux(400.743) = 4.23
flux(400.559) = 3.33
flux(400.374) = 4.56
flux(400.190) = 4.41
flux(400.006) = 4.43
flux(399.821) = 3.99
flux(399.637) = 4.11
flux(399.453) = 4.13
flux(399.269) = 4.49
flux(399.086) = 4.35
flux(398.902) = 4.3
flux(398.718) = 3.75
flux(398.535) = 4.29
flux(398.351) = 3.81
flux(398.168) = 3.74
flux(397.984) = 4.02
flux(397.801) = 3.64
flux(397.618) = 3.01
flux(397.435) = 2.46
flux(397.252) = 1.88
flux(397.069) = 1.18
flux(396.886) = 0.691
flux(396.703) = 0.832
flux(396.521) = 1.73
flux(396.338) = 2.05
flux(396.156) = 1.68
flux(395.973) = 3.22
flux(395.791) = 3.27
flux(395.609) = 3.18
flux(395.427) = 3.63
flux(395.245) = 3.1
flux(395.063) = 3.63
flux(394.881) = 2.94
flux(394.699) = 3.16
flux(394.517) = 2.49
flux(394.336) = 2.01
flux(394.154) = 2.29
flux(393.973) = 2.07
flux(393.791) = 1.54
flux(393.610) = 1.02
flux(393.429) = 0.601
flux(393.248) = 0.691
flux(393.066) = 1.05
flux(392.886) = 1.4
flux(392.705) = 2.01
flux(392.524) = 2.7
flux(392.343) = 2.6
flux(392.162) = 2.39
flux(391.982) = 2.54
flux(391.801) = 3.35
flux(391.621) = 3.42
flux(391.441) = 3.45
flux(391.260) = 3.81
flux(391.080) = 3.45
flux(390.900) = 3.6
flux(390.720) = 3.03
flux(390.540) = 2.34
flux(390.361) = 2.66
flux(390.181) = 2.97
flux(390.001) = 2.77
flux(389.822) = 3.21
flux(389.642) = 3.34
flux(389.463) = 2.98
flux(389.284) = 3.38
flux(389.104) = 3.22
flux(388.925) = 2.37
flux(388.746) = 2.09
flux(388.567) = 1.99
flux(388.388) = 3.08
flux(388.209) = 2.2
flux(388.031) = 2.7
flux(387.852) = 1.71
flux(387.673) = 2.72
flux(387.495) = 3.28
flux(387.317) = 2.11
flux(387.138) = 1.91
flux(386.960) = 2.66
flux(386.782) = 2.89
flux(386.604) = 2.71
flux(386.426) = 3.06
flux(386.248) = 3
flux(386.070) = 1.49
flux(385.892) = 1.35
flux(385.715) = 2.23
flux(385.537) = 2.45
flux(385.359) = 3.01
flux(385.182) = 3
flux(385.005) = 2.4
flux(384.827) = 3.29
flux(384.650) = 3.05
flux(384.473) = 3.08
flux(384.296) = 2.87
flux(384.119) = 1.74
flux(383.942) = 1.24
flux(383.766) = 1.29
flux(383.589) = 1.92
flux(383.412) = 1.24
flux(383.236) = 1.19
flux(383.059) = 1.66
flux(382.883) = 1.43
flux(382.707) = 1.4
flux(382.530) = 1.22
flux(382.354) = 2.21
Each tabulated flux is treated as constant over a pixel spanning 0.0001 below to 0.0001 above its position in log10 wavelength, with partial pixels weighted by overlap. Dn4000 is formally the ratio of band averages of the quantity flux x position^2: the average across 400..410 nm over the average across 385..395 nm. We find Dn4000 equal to 1.87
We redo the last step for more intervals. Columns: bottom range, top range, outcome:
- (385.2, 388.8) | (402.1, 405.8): 1.91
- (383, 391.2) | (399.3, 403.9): 1.84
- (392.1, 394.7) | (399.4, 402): 2.46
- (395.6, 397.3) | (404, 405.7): 2.28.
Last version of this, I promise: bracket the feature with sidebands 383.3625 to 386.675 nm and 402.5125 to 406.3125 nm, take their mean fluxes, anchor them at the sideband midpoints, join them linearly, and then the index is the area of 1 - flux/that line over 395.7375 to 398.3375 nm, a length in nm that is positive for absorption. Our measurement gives 0.82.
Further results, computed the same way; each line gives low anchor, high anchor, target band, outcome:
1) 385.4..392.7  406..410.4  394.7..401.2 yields 0.277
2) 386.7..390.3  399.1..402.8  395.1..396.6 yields 0.367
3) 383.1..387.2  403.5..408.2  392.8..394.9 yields 0.937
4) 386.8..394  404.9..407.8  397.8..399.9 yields -0.414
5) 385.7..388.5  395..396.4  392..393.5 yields 0.565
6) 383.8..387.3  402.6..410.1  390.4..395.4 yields 0.999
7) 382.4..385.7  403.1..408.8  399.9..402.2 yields -0.393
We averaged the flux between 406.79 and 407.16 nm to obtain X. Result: 4.27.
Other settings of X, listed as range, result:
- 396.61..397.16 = 0.905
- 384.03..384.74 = 2.69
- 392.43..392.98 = 2.03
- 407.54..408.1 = 4.21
